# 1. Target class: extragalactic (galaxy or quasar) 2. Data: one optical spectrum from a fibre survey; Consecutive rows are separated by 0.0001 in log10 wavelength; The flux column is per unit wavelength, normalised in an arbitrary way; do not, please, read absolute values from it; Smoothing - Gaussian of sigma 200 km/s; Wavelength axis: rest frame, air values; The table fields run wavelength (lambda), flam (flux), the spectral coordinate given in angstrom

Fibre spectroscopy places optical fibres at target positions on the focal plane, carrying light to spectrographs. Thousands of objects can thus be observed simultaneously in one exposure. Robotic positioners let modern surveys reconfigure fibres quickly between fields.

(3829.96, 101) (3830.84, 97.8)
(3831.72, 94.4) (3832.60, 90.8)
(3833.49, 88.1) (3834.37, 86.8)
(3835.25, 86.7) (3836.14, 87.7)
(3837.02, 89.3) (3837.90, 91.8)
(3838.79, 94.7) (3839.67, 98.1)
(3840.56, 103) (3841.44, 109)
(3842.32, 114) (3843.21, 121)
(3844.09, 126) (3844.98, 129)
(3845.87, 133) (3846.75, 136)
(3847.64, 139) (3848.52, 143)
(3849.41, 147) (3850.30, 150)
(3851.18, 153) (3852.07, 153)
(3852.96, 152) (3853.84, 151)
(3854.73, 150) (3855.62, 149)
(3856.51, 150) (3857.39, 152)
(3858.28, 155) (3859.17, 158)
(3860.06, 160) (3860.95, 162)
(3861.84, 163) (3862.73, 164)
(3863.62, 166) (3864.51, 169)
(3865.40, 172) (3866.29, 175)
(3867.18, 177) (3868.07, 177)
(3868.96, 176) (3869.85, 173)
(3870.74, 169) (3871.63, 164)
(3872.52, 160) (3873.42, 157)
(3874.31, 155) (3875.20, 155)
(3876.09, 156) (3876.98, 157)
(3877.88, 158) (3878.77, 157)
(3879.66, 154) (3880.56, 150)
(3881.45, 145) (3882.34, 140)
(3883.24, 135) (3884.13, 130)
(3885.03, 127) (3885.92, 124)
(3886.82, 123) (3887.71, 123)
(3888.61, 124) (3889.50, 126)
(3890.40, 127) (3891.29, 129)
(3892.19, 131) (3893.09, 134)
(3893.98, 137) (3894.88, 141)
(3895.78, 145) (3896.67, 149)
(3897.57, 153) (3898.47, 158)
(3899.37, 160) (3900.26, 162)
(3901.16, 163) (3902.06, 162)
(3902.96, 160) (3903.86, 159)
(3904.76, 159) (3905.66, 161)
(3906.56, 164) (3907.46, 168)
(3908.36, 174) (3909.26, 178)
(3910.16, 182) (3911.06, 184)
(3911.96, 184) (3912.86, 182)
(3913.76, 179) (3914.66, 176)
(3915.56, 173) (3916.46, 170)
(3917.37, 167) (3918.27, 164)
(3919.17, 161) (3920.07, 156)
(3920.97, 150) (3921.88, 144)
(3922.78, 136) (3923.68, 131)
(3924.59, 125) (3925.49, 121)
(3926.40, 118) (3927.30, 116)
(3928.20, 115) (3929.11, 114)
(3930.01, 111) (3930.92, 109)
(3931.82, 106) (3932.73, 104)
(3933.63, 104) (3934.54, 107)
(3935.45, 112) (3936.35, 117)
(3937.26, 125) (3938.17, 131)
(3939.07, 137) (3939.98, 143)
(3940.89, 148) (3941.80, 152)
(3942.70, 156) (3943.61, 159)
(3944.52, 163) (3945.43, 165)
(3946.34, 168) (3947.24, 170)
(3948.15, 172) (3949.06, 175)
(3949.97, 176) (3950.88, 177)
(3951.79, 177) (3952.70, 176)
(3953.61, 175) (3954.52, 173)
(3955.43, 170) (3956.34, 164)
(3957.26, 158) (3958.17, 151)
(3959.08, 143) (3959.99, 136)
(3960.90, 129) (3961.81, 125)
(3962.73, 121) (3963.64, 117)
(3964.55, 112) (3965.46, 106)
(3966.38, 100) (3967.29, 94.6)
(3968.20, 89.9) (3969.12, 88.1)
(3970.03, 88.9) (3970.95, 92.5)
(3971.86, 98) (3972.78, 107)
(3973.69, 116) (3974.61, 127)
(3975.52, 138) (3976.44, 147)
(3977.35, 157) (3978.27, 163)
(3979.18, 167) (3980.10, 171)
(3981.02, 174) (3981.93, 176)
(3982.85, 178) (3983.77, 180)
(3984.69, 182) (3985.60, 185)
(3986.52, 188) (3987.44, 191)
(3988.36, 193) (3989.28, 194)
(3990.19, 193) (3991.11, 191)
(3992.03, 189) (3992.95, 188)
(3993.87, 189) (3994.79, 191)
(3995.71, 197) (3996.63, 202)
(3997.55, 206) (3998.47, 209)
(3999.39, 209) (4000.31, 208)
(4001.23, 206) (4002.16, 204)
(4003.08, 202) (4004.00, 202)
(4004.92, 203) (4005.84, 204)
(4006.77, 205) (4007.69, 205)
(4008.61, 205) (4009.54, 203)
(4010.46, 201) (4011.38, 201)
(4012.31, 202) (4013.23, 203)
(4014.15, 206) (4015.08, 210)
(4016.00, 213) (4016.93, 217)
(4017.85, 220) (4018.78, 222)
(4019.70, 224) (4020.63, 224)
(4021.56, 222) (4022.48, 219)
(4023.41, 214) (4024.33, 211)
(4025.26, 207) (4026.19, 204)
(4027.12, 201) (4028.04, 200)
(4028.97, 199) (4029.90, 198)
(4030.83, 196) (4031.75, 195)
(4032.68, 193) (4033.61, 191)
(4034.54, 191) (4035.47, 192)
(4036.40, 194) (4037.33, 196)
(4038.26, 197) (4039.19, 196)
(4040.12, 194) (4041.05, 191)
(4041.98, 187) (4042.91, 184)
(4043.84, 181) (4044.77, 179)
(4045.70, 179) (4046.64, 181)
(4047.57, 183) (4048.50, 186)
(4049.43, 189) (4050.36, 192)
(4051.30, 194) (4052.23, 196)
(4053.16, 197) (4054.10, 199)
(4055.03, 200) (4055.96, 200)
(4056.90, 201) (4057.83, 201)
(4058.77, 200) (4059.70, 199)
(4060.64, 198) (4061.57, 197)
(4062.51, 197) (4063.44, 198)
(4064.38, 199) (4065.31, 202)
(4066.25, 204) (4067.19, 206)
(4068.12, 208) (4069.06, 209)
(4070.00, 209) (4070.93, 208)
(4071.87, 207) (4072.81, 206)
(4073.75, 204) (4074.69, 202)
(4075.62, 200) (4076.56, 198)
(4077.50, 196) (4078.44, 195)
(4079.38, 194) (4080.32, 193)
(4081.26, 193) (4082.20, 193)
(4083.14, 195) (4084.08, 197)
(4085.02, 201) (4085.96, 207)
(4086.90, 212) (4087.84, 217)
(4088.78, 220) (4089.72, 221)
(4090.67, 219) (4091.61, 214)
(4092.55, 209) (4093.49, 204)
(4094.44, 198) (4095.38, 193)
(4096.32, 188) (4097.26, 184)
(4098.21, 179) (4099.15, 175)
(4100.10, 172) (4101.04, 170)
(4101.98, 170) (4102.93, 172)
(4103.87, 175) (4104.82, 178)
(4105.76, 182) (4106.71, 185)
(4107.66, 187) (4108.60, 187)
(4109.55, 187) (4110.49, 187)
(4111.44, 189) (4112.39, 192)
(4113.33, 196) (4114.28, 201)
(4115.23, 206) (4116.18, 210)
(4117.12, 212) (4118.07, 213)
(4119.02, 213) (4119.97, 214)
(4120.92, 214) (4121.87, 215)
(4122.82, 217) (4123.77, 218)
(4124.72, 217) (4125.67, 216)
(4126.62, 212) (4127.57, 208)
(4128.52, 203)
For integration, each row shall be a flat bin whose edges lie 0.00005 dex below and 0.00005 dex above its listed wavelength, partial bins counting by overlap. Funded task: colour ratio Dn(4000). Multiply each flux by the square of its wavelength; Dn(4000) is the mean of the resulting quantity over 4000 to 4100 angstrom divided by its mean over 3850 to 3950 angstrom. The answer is 1.44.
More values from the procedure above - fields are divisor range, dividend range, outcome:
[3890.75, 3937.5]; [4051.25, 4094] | 1.50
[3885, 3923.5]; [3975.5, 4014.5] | 1.30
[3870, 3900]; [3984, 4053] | 1.47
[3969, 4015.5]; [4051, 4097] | 1.17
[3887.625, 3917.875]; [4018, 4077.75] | 1.36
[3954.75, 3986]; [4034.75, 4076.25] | 1.50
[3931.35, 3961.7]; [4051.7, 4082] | 1.43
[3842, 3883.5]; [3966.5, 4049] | 1.30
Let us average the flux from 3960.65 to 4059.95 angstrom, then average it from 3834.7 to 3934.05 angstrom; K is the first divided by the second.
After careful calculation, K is 1.26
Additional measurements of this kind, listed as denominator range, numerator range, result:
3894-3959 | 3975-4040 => 1.29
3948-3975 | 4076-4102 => 1.47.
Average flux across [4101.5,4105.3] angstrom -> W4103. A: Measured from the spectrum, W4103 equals 174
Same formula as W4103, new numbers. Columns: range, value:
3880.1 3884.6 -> 140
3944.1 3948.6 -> 168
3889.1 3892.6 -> 128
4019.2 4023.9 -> 221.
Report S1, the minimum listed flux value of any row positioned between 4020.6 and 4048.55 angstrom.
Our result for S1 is 179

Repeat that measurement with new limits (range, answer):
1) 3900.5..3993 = 88.1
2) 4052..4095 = 193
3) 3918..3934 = 104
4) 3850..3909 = 123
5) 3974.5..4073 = 127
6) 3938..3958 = 131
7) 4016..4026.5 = 204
